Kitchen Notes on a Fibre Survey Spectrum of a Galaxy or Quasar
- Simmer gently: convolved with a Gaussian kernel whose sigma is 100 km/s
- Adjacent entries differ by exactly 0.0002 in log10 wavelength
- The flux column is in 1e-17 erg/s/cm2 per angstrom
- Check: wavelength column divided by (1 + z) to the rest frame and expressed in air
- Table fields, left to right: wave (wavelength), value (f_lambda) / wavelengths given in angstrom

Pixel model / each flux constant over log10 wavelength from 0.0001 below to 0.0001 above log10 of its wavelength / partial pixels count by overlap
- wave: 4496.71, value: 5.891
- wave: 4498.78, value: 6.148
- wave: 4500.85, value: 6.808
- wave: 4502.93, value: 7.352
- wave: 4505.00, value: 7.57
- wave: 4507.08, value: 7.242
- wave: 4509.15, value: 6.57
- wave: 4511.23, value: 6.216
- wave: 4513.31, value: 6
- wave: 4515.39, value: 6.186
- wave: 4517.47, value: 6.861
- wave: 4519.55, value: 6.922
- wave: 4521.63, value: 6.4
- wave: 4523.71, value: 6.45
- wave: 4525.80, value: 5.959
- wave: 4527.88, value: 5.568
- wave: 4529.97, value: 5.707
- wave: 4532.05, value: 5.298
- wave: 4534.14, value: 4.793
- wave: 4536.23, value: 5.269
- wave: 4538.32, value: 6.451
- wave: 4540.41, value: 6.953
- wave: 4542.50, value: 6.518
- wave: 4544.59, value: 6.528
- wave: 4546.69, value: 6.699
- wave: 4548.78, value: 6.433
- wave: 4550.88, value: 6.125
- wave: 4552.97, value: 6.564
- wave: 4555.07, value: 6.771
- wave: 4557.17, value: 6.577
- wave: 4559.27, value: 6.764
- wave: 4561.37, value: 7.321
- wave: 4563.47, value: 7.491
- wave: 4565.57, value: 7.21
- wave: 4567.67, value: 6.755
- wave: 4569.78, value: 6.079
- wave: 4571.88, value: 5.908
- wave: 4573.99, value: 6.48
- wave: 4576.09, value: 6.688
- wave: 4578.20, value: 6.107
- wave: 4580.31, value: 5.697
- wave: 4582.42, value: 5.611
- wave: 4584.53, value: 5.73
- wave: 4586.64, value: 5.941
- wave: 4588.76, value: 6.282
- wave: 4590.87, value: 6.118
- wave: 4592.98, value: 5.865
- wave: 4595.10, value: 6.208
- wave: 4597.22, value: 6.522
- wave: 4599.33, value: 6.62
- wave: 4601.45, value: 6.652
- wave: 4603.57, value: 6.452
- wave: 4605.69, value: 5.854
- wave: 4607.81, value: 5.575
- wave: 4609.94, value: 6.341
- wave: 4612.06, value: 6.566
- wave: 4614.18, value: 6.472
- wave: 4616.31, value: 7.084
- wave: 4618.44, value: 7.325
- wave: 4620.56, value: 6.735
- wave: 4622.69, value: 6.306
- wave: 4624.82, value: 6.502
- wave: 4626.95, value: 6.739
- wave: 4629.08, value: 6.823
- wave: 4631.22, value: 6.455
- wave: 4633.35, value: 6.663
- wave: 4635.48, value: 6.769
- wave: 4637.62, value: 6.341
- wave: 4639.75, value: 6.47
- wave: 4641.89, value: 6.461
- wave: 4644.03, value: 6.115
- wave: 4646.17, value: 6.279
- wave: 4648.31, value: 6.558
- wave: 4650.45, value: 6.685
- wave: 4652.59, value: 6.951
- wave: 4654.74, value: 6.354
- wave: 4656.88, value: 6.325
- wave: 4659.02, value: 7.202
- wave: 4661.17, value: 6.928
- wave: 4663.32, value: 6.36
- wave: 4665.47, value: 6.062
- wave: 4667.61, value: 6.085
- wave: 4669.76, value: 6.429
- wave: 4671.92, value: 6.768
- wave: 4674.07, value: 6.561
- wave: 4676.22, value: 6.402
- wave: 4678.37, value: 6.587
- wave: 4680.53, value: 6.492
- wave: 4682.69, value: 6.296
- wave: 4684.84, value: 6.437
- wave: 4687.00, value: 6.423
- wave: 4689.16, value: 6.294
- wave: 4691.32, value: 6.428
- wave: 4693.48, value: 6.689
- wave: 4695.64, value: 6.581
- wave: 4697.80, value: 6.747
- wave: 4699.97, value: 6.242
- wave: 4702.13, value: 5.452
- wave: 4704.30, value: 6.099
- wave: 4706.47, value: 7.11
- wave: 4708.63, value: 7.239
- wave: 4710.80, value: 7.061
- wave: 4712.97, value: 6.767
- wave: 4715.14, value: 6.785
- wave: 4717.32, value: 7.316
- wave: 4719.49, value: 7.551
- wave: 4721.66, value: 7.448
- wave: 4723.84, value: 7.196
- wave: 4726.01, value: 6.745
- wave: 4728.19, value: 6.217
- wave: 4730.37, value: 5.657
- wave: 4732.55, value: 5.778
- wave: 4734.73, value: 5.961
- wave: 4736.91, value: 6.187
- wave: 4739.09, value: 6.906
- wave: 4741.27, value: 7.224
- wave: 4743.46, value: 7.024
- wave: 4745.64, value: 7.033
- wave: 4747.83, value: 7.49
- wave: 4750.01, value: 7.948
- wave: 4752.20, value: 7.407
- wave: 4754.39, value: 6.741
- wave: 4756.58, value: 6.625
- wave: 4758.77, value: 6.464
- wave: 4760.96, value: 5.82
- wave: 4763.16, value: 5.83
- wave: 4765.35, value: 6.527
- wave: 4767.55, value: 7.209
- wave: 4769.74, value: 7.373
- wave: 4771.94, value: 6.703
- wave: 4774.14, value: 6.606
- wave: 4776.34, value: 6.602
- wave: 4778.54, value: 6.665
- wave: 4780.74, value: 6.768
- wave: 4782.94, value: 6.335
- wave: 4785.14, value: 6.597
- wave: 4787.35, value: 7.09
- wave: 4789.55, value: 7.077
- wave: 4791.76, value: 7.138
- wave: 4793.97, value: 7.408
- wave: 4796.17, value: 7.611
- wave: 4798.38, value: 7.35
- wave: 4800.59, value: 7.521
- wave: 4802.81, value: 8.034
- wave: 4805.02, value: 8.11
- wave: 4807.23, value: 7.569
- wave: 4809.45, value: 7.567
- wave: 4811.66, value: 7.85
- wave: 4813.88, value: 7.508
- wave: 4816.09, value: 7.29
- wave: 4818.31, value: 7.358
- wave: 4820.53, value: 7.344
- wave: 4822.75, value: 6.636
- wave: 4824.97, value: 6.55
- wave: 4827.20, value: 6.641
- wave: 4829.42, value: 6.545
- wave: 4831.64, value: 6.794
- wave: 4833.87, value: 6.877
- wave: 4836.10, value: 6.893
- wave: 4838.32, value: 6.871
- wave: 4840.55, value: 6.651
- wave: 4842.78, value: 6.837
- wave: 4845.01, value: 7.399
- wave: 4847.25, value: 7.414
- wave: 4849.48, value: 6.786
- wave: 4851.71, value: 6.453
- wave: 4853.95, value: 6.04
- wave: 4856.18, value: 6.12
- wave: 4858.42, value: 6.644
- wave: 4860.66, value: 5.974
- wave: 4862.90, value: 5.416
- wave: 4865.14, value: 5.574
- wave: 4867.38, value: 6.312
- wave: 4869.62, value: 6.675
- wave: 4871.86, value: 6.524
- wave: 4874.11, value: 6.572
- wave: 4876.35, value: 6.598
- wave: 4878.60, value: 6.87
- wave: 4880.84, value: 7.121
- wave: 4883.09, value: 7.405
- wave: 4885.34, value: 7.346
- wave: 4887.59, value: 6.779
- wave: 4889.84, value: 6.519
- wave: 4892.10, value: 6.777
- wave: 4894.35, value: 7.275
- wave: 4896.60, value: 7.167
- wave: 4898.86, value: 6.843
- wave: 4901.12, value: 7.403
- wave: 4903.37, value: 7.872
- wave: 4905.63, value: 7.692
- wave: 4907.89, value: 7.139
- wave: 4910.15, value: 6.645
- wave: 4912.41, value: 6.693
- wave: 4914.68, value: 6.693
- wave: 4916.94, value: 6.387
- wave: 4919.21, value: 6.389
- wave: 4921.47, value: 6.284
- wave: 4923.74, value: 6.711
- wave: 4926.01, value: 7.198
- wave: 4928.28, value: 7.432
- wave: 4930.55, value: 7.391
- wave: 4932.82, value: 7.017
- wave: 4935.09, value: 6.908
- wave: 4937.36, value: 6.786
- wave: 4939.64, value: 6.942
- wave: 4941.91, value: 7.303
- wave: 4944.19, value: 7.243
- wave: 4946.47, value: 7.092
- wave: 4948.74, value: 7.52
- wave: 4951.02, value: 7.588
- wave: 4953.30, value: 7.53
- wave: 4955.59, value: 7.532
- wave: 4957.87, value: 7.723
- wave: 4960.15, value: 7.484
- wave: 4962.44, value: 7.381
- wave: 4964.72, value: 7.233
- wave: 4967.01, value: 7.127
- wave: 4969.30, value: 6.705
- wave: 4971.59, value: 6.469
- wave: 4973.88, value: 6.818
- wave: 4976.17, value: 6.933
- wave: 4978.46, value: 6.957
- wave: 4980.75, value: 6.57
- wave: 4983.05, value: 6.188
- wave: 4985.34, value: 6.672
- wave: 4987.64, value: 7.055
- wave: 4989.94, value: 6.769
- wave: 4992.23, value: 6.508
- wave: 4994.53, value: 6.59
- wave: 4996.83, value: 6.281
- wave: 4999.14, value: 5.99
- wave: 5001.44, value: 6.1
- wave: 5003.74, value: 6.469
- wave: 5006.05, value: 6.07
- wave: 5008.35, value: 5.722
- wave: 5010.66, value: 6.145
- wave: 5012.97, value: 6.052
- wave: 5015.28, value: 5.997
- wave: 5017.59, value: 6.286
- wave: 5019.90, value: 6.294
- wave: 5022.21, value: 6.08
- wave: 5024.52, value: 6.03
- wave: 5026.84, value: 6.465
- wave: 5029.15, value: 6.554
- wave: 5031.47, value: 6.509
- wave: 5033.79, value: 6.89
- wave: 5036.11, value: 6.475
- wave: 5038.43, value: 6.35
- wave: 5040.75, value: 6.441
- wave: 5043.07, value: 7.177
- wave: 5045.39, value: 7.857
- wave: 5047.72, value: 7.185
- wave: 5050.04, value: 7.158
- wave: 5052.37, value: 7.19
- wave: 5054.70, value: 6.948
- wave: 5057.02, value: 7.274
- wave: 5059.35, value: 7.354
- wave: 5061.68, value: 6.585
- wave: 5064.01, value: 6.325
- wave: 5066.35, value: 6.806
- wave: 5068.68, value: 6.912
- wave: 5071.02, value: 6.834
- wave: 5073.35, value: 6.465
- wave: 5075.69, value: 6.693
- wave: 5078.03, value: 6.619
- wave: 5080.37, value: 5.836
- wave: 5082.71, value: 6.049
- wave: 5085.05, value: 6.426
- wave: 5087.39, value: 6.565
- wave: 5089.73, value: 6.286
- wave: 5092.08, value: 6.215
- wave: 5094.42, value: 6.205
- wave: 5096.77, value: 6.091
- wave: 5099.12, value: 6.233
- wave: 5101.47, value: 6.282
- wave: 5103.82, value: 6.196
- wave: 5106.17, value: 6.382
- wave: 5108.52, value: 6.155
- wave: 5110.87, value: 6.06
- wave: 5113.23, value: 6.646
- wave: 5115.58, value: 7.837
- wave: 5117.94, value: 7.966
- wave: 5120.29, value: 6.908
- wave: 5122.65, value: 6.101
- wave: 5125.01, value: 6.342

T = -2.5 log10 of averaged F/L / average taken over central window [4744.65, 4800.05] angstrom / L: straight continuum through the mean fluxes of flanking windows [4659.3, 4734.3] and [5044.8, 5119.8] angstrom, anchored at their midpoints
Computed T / -0.05 mag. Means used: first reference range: 6.57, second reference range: 6.67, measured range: 6.9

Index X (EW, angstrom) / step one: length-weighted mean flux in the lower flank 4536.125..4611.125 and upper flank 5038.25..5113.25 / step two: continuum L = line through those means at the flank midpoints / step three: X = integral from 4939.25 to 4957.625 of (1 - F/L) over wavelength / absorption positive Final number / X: -2.3 angstrom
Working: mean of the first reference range 6.38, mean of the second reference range 6.6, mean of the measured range 7.38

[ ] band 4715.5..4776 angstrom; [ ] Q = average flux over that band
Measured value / 6.77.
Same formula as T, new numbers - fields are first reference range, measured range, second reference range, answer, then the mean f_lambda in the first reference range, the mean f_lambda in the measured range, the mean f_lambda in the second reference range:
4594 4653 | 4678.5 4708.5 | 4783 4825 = 0.065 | 6.51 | 6.44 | 7.34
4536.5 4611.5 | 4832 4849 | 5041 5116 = -0.073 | 6.39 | 6.97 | 6.64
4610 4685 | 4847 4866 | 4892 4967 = 0.125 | 6.56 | 6.23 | 7.14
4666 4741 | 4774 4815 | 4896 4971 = -0.072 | 6.56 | 7.25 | 7.12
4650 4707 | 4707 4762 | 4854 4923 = -0.047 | 6.47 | 6.83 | 6.71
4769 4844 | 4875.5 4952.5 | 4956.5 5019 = -0.037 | 7.08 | 7.03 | 6.6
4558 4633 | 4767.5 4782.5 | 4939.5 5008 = -0.025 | 6.44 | 6.8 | 6.88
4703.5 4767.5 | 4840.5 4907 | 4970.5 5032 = -0.033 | 6.77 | 6.77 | 6.39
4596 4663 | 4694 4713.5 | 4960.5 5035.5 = -0.008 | 6.55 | 6.59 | 6.51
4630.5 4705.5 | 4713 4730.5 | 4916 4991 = -0.058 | 6.46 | 6.92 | 7.01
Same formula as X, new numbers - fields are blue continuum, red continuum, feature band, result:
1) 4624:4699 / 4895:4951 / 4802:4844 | -1.9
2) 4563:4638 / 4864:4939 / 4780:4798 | -0.9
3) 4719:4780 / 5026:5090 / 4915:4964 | -2.9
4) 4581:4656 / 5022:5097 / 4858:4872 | 0.9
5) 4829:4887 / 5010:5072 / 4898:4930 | -1.5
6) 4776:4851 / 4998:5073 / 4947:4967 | -2.1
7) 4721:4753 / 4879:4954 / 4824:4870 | 2.7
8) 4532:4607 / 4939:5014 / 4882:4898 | -0.8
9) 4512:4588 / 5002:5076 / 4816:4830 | -0.9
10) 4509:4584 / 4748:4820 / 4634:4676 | 1.0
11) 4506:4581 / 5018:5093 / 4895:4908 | -1.6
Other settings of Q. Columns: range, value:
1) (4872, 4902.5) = 6.97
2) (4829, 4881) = 6.57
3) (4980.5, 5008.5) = 6.4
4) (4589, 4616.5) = 6.31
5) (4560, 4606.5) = 6.35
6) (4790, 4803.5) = 7.47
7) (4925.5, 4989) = 7.1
